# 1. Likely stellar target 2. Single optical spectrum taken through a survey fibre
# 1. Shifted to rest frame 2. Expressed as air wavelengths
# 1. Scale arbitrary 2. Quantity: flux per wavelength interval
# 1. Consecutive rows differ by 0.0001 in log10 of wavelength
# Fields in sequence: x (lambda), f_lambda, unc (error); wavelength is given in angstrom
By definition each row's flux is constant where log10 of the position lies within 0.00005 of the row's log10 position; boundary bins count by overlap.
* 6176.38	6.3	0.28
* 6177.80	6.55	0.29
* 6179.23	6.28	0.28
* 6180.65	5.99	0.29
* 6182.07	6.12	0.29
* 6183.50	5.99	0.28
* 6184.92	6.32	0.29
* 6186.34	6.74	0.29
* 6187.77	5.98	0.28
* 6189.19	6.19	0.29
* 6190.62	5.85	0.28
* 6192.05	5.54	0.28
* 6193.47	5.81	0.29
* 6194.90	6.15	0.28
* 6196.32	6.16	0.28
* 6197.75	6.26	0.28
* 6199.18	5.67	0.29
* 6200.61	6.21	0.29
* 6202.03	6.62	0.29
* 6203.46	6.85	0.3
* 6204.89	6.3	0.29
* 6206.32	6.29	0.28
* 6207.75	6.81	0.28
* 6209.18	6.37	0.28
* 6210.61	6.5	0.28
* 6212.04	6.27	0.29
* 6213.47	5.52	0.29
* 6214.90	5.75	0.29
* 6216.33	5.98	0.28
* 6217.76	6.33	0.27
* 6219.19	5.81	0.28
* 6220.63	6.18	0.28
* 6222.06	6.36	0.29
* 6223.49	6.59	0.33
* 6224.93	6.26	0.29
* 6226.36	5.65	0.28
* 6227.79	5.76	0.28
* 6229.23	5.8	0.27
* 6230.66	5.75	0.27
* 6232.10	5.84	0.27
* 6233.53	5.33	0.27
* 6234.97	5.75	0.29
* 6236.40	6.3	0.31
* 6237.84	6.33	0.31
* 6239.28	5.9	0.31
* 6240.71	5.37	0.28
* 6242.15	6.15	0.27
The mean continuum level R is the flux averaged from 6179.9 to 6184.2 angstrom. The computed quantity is 6.04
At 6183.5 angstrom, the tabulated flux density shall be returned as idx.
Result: 5.99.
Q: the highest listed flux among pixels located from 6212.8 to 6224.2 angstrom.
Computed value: 6.59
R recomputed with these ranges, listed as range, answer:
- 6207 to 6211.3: 6.56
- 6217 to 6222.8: 6.17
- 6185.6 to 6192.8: 6.06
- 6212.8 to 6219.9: 5.88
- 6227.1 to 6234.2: 5.7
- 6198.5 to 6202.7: 6.17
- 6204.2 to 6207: 6.29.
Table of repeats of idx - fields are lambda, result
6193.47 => 5.81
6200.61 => 6.21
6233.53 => 5.33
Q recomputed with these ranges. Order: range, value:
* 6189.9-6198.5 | 6.26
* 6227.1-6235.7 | 5.84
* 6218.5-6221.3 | 6.18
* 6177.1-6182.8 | 6.55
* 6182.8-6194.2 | 6.74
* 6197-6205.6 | 6.85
